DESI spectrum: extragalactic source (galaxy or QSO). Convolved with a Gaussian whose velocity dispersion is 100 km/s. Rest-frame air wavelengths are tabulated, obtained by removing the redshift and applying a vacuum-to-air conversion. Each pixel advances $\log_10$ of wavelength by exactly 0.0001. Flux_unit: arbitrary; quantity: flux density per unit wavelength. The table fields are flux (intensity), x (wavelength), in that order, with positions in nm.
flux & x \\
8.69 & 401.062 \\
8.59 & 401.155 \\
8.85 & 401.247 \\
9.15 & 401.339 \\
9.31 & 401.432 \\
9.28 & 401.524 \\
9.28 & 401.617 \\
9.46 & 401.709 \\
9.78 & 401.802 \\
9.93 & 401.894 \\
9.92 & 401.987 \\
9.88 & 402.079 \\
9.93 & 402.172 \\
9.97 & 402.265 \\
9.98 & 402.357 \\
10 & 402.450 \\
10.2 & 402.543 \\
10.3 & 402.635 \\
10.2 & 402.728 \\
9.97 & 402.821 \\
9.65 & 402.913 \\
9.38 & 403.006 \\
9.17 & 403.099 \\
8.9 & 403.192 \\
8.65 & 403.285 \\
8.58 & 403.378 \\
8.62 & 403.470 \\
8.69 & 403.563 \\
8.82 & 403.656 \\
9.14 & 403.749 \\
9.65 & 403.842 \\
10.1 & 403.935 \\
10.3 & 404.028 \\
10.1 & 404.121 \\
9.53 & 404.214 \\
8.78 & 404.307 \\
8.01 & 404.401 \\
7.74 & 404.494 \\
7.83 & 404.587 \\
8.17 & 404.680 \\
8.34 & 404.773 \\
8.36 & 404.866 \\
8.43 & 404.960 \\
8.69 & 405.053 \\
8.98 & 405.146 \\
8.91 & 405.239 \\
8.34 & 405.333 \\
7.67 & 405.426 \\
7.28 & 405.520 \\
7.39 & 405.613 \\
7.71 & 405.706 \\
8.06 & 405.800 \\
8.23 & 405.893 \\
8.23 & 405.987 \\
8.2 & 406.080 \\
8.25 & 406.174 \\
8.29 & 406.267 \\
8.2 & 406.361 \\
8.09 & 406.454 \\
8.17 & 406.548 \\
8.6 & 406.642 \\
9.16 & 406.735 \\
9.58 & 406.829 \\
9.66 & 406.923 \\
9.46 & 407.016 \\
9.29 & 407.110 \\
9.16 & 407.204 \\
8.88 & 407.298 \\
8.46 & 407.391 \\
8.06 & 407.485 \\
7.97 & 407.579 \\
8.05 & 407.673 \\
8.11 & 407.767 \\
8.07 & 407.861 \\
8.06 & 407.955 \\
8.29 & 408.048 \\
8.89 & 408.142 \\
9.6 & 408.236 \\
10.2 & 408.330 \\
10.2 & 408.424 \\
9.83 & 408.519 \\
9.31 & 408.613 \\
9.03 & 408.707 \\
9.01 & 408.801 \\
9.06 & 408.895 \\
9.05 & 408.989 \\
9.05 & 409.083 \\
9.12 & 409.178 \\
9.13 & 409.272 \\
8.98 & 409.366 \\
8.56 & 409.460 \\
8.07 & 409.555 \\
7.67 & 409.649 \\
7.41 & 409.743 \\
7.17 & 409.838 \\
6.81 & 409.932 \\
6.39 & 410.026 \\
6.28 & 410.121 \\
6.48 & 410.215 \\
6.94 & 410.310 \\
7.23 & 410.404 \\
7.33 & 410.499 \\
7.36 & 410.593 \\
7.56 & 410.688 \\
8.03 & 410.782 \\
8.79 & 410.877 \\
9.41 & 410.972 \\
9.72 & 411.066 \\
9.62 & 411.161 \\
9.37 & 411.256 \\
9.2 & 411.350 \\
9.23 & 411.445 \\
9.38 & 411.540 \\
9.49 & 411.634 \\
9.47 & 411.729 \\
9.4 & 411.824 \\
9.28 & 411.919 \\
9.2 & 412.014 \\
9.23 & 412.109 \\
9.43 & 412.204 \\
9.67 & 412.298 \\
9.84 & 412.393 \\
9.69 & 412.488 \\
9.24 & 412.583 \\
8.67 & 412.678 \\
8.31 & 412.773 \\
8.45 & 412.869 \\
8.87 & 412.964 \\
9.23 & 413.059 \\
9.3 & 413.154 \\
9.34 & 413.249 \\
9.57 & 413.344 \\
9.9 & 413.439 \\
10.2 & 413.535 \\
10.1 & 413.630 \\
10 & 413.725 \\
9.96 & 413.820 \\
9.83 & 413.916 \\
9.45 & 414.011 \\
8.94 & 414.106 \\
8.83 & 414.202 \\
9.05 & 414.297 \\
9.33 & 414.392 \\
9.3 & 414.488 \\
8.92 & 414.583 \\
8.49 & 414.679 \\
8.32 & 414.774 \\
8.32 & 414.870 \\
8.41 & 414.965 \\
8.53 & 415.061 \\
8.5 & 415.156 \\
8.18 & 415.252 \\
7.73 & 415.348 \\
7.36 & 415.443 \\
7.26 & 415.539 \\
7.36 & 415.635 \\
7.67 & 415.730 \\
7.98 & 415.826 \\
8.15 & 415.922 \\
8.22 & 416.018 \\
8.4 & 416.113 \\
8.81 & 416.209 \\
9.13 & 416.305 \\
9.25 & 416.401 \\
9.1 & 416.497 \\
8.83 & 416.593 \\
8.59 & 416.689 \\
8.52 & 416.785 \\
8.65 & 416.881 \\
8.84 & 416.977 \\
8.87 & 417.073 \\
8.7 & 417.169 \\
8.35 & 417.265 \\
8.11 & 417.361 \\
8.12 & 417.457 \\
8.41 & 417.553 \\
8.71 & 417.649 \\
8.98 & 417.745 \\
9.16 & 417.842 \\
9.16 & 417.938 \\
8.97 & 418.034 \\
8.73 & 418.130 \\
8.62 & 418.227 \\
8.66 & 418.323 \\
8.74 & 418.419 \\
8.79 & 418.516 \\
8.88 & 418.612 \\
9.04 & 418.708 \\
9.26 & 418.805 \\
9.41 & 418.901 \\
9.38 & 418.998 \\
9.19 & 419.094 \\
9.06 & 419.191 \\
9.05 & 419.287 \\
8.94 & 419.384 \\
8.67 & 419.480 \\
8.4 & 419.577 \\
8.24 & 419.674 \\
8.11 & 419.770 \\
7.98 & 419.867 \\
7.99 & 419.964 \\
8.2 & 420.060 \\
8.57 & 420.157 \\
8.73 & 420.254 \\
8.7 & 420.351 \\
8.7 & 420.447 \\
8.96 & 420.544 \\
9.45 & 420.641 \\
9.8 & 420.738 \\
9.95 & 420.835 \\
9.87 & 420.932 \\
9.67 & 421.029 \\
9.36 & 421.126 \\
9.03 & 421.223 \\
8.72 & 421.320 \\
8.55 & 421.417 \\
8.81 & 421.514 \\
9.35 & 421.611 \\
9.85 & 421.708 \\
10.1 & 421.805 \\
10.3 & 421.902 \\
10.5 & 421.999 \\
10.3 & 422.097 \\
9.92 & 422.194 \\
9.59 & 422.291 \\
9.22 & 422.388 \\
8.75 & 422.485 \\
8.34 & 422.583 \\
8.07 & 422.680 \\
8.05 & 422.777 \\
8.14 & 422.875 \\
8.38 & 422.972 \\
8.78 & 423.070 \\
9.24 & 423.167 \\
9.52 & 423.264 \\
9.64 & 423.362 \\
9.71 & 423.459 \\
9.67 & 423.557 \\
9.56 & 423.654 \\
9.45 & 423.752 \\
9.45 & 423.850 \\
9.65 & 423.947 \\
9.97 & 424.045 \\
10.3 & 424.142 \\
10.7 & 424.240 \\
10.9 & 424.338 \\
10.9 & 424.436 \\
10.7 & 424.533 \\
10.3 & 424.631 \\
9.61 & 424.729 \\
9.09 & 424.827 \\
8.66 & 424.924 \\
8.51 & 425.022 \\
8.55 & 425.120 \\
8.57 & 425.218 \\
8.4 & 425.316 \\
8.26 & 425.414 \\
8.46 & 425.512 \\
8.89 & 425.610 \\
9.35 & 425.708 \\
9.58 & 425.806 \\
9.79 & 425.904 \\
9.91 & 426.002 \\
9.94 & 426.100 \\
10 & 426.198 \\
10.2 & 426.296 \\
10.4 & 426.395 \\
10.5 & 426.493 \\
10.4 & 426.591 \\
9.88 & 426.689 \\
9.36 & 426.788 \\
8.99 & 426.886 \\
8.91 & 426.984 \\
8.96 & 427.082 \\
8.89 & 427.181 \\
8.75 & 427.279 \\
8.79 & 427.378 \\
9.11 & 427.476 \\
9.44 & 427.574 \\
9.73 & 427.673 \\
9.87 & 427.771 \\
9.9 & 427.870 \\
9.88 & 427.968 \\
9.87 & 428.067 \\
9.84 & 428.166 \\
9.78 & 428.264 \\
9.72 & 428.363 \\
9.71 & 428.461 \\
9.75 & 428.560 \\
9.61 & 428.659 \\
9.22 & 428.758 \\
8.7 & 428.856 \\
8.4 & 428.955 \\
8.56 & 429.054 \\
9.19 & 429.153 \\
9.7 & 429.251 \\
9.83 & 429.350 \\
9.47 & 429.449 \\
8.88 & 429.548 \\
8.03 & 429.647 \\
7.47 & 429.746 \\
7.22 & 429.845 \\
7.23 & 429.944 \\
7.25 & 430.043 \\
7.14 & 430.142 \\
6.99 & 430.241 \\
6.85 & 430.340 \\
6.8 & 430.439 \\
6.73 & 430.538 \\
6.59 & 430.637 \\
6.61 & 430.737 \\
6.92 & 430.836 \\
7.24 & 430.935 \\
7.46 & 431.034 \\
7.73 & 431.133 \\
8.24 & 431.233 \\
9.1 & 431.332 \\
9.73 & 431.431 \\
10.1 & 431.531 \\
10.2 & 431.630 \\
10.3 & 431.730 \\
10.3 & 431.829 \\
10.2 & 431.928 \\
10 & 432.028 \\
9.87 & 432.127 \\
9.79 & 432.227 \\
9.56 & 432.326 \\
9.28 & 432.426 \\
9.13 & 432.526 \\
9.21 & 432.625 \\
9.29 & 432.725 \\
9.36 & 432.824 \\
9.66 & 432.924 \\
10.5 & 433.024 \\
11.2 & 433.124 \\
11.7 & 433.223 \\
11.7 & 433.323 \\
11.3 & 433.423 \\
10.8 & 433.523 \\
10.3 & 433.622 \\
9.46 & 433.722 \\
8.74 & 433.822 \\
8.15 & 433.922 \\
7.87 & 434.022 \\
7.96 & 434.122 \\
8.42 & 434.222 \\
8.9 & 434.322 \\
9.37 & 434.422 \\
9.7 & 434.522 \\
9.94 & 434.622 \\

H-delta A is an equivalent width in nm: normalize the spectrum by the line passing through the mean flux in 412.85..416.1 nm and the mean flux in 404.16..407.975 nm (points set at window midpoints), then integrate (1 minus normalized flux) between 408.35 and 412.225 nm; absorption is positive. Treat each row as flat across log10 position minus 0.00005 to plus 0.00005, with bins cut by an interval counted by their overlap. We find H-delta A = 0.01 nm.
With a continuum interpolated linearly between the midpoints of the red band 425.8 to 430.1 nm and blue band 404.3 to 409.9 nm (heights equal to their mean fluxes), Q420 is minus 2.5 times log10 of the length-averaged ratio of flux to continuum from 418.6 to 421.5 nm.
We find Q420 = 0.01 mag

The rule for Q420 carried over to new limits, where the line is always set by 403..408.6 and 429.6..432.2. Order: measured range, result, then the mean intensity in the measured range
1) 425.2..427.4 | -0.14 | 9.37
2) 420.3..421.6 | -0.10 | 9.2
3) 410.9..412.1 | -0.10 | 9.38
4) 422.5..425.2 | -0.13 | 9.38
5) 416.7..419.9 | -0.04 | 8.75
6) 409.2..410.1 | 0.11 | 7.79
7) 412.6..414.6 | -0.10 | 9.32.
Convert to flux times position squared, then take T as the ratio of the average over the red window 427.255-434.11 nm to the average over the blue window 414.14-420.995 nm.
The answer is 1.11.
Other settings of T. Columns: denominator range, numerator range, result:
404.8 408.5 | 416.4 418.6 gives 1.08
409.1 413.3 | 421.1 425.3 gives 1.16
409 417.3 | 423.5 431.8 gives 1.12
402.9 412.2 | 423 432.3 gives 1.17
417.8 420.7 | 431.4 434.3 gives 1.19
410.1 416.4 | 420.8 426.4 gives 1.13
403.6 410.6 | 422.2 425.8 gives 1.19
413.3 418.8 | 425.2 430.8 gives 1.08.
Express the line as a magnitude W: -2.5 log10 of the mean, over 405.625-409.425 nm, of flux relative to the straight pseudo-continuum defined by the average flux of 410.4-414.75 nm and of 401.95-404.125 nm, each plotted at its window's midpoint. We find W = 0.07 mag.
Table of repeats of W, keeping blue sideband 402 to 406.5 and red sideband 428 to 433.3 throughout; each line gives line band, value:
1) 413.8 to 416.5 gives 0.04 mag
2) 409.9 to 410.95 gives 0.22 mag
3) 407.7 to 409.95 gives 0.02 mag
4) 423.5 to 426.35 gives -0.08 mag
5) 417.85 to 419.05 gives -0.01 mag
